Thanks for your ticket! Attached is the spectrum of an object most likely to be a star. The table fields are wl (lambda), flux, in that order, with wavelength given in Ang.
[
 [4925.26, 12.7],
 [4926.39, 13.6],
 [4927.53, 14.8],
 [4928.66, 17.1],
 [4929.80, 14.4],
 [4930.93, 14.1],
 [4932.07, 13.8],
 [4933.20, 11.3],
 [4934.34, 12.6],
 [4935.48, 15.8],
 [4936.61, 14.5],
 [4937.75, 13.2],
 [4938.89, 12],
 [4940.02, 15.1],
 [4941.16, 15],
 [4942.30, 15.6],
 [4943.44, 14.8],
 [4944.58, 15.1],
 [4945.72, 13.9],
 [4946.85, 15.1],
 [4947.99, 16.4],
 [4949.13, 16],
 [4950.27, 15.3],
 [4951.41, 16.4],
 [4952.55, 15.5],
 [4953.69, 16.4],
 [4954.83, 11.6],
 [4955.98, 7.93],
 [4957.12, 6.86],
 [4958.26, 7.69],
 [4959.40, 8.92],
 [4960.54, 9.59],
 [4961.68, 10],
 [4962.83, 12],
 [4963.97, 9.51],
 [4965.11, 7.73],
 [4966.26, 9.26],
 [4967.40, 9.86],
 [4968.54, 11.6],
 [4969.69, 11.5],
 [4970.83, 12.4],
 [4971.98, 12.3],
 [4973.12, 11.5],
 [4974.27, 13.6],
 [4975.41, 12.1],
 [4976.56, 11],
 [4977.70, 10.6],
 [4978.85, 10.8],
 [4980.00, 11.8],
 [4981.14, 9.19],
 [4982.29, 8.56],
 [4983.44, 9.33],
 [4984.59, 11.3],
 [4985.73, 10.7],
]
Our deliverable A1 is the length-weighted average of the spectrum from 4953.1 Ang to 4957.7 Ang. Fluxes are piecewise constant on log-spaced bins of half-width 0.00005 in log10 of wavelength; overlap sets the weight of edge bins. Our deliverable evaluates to 10.7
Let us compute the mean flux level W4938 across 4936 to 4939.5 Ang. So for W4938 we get 13.3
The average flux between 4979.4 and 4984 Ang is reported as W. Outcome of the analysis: 9.72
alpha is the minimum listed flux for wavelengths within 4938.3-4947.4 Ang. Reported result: 12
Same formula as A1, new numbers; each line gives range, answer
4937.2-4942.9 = 14.2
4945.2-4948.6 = 15.2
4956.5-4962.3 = 8.63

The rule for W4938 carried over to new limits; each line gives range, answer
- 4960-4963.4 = 10.5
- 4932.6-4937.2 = 13.6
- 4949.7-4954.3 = 15.9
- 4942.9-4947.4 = 14.7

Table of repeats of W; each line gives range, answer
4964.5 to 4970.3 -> 10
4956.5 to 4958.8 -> 7.29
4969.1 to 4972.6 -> 12.1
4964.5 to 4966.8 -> 8.49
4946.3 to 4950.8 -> 15.7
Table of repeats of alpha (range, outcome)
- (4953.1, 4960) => 6.86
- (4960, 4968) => 7.73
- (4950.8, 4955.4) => 11.6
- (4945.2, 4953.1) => 13.9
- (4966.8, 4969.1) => 9.86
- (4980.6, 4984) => 8.56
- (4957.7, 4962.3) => 7.69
